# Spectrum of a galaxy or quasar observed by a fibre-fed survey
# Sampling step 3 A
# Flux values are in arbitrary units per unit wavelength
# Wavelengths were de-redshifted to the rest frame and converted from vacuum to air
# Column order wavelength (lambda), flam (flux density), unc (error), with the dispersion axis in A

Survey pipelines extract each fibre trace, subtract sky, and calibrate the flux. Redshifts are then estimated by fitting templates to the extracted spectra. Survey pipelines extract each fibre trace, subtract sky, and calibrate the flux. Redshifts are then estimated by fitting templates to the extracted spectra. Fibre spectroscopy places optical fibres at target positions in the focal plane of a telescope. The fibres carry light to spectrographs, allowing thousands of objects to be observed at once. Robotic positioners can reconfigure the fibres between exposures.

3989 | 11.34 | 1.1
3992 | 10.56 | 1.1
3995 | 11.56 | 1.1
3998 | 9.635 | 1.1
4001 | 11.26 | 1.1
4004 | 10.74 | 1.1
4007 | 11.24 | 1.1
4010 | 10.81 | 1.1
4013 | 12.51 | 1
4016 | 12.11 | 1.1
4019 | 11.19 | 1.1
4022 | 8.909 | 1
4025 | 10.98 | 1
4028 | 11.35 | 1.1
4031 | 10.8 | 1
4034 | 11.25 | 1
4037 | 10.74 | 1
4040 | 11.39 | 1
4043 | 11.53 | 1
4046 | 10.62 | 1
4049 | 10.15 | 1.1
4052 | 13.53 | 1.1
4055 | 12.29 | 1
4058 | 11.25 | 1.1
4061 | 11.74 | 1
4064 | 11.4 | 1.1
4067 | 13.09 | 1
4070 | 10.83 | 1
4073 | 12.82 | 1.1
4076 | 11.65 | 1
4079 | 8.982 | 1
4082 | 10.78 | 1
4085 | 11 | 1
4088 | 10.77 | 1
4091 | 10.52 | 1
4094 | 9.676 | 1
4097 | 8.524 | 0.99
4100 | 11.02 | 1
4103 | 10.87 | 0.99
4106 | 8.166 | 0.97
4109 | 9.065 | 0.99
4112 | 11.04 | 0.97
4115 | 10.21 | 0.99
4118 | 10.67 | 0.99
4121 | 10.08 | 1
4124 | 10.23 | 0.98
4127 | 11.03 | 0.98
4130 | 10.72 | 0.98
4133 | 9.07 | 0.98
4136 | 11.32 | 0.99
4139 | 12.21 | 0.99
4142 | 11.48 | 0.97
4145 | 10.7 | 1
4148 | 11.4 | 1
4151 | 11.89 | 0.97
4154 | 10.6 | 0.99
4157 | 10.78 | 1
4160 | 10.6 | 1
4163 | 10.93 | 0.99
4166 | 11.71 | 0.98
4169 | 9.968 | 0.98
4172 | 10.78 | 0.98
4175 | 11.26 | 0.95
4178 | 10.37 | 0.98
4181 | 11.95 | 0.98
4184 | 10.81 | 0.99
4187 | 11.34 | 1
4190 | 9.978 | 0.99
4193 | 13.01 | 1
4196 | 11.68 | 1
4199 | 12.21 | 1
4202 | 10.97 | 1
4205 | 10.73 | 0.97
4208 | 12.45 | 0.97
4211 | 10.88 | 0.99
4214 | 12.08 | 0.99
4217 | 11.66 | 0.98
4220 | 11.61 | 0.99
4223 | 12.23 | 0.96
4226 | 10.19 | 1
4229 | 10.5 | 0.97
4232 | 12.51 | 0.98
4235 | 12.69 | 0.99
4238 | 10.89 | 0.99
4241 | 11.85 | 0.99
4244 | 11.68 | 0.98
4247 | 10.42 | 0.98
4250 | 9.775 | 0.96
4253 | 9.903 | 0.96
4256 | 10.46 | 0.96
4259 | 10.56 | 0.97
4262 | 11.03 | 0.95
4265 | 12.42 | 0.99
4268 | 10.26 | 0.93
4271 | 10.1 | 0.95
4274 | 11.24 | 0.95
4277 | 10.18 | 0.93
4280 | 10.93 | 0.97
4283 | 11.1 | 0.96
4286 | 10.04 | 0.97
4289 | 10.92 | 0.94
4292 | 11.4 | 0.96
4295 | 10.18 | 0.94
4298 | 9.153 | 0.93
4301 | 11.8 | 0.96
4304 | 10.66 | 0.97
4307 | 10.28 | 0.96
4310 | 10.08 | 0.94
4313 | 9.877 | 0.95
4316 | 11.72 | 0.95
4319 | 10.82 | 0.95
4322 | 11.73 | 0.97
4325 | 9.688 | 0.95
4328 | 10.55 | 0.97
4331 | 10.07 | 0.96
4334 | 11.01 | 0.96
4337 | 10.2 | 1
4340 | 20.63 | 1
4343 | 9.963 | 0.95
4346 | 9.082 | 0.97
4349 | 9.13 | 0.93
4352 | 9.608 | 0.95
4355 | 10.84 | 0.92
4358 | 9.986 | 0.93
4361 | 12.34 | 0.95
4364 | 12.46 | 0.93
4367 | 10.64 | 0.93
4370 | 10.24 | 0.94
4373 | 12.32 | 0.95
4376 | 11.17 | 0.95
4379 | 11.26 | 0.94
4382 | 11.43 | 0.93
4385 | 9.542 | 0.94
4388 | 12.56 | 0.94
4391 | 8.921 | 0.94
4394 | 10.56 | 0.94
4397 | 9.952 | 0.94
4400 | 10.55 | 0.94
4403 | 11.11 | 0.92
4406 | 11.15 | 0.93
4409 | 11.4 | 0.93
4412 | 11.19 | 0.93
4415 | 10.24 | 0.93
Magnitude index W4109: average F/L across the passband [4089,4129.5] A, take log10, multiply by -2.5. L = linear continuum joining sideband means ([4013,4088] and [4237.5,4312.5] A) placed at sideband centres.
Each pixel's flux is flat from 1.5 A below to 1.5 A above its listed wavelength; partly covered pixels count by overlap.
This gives 0.10 mag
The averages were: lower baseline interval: 11.3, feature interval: 10.1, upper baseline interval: 10.7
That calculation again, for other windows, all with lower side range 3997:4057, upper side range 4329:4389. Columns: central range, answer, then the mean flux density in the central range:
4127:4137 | 0.076 mag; 10.4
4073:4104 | 0.069 mag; 10.5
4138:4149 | -0.023 mag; 11.4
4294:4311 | 0.083 mag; 10.4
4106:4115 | 0.147 mag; 9.76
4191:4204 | -0.062 mag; 11.8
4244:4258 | 0.088 mag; 10.3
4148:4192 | 0.021 mag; 11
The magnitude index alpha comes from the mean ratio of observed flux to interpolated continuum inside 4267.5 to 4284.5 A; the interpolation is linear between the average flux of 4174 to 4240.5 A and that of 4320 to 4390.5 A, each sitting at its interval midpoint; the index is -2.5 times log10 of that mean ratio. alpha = 0.06 mag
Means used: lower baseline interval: 11.5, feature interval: 10.7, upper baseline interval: 11.1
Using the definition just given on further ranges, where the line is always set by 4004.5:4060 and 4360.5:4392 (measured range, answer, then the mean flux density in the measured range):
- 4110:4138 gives 0.07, 10.5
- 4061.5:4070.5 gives -0.06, 11.9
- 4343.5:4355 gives 0.17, 9.54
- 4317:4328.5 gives 0.04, 10.8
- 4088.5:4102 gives 0.12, 10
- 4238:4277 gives 0.04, 10.8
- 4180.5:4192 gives 0.02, 11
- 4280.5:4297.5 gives 0.05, 10.6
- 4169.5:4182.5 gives 0.02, 11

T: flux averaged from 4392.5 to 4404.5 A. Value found 10.5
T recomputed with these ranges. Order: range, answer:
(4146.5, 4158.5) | 11.2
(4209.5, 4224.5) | 11.7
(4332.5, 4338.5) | 10.6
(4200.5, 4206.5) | 10.8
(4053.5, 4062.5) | 11.8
